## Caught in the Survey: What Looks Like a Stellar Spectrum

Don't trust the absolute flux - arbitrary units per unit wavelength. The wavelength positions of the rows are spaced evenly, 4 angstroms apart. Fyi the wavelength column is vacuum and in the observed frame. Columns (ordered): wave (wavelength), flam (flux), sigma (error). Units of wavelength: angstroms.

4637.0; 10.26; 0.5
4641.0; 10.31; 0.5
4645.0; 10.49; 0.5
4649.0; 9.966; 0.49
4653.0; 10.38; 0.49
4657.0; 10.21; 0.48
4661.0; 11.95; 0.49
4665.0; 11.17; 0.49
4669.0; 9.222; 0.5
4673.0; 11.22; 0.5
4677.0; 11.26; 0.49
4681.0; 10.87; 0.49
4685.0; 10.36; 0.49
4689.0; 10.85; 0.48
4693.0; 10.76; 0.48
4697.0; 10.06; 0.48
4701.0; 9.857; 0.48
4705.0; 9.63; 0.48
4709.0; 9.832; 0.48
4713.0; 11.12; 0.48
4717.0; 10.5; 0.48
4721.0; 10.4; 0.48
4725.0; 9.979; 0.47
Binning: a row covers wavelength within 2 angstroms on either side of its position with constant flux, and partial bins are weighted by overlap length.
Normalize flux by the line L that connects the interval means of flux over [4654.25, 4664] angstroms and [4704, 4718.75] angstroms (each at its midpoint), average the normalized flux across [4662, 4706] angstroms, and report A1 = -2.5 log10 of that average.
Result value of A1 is 0.02 mag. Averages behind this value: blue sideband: 11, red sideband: 10.3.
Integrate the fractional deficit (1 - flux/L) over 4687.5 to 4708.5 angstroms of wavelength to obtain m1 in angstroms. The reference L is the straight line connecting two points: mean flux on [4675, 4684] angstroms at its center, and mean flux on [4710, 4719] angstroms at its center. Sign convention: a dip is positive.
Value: 1.3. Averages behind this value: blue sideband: 11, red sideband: 10.7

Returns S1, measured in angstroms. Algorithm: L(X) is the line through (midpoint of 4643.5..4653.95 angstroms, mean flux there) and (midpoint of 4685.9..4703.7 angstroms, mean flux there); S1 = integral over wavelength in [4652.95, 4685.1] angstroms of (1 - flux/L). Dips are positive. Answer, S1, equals -1.5 angstroms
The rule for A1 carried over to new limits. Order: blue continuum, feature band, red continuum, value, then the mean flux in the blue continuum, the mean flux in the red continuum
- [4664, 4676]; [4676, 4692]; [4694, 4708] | -0.056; 10.5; 9.91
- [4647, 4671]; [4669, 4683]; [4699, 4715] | -0.051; 10.5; 10.1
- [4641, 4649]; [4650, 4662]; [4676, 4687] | -0.023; 10.3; 10.8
